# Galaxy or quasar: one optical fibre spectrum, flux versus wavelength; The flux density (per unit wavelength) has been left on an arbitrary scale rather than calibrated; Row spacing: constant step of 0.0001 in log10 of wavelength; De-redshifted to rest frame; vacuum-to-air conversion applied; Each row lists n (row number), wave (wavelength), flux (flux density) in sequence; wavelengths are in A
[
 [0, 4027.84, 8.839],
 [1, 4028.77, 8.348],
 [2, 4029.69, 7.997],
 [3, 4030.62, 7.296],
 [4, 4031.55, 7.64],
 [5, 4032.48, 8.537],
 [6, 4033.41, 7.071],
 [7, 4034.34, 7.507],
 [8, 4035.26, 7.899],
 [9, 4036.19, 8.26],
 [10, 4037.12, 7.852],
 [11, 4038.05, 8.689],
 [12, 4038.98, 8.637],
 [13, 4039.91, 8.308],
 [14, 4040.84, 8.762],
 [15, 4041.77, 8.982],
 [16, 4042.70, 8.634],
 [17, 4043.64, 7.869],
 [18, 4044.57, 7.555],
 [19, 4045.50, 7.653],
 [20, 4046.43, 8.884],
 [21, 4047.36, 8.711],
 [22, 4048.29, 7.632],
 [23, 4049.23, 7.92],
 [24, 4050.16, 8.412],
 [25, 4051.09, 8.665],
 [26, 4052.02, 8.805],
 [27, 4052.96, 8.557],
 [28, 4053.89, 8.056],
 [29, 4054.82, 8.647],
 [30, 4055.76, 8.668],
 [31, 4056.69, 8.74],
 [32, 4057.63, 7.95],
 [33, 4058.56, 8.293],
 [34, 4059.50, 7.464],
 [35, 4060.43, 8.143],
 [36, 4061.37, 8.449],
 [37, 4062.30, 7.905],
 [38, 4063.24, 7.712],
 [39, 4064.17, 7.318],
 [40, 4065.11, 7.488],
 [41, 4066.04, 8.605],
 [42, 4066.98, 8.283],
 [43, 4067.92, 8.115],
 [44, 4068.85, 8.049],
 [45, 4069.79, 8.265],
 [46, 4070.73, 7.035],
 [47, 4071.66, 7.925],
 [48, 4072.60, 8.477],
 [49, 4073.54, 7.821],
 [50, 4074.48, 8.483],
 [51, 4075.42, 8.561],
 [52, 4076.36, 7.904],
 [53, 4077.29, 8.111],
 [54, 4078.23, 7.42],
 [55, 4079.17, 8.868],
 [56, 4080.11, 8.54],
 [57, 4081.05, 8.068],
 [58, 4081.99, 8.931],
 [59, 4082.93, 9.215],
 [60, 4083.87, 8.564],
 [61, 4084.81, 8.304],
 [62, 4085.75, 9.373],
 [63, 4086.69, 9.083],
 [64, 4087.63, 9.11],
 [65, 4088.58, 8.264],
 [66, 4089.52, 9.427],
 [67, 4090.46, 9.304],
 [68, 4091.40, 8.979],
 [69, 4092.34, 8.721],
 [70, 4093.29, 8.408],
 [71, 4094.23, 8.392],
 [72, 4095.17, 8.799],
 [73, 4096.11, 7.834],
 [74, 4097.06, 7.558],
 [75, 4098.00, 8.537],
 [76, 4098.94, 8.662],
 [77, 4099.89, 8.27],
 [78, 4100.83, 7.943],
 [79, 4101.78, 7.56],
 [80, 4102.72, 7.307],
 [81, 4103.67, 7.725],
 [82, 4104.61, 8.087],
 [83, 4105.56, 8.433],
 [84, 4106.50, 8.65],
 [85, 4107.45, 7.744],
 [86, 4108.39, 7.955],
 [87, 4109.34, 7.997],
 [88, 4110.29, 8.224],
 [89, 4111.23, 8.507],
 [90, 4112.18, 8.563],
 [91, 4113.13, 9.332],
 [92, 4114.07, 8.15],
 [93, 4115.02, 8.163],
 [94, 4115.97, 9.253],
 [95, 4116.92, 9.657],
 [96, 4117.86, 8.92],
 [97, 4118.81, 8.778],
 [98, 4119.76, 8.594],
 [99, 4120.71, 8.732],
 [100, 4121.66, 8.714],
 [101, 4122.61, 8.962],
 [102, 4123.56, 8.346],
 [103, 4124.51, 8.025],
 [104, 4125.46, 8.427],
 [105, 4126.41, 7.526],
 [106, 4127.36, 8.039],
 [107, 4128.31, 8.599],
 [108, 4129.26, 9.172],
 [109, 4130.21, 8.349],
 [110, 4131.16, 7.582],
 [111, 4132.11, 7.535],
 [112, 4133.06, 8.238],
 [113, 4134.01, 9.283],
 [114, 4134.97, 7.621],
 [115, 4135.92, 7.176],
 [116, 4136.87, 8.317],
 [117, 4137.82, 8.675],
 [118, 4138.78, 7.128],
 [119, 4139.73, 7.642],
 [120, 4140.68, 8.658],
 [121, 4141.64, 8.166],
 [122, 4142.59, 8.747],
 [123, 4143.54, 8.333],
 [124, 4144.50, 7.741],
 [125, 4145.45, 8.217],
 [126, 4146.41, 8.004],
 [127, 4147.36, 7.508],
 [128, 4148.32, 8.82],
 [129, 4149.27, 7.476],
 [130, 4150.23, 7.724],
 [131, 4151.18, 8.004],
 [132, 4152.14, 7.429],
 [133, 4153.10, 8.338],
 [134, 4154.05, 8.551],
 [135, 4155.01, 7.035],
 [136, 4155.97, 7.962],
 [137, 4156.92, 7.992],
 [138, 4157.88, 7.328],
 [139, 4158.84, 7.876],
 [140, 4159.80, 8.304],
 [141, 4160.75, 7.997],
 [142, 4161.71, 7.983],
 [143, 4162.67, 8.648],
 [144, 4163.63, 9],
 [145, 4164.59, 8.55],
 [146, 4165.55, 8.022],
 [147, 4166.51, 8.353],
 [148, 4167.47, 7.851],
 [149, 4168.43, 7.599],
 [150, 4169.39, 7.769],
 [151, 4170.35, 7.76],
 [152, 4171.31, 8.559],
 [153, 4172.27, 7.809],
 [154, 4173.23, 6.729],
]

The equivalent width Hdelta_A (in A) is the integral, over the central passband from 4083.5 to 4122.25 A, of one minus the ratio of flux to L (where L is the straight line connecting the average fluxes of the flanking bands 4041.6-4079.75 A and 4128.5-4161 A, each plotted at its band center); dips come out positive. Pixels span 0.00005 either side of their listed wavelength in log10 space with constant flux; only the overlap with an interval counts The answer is -1.9 A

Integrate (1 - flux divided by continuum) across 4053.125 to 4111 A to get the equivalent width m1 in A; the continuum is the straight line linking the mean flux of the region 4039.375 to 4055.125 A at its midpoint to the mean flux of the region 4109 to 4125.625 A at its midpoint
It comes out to 1.5 A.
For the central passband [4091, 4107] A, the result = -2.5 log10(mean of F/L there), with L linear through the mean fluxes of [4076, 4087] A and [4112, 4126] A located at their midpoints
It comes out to 0.05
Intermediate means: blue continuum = 8.54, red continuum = 8.7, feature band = 8.22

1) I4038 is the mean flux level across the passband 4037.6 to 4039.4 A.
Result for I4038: 8.66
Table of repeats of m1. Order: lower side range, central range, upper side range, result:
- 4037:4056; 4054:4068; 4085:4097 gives 0.6 A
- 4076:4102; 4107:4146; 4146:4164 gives -0.5 A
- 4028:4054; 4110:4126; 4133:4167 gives -1.1 A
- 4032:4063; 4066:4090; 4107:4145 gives -0.4 A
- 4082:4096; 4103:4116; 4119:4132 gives 0.4 A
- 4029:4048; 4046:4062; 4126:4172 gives -0.4 A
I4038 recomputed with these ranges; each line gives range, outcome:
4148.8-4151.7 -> 7.72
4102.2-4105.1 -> 7.71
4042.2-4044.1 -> 8.23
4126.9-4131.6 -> 8.36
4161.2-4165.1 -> 8.52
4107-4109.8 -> 7.91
